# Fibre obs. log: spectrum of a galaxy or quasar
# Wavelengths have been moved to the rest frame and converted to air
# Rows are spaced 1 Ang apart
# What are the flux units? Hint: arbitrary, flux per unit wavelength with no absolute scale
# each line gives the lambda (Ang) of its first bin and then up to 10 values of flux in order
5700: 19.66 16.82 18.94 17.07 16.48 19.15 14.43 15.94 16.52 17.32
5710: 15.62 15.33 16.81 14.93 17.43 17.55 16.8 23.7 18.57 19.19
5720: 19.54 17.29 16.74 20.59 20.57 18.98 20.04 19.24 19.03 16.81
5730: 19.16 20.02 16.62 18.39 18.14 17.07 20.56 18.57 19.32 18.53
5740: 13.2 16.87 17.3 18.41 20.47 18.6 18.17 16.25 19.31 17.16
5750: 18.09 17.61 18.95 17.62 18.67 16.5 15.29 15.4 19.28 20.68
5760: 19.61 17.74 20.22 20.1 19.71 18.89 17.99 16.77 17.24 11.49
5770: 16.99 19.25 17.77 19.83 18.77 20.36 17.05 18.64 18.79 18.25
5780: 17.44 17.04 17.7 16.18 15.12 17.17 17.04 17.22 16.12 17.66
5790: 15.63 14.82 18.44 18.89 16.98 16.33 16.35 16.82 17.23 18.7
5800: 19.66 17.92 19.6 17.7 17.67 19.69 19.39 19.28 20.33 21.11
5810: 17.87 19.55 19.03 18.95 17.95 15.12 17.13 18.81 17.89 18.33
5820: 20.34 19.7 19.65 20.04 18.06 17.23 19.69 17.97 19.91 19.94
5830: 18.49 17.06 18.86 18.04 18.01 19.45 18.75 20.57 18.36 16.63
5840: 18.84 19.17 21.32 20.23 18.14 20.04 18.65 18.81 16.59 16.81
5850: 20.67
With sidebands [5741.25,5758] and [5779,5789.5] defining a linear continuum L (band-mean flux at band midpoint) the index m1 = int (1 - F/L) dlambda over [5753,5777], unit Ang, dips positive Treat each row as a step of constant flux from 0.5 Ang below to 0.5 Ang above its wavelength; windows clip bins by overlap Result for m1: -0.93 Ang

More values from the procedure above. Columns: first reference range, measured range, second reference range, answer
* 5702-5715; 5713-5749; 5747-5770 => -2.7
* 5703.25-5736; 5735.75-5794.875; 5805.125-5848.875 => 1.8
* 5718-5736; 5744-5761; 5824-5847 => 0.7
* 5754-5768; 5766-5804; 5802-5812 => 2.7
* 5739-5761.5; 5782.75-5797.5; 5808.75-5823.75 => 1.3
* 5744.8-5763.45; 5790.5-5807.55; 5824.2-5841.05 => 0.4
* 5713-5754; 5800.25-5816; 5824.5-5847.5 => 0.0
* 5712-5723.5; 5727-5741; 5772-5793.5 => 0.0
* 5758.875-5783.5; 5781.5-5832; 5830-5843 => 1.1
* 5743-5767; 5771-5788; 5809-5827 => 0.6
